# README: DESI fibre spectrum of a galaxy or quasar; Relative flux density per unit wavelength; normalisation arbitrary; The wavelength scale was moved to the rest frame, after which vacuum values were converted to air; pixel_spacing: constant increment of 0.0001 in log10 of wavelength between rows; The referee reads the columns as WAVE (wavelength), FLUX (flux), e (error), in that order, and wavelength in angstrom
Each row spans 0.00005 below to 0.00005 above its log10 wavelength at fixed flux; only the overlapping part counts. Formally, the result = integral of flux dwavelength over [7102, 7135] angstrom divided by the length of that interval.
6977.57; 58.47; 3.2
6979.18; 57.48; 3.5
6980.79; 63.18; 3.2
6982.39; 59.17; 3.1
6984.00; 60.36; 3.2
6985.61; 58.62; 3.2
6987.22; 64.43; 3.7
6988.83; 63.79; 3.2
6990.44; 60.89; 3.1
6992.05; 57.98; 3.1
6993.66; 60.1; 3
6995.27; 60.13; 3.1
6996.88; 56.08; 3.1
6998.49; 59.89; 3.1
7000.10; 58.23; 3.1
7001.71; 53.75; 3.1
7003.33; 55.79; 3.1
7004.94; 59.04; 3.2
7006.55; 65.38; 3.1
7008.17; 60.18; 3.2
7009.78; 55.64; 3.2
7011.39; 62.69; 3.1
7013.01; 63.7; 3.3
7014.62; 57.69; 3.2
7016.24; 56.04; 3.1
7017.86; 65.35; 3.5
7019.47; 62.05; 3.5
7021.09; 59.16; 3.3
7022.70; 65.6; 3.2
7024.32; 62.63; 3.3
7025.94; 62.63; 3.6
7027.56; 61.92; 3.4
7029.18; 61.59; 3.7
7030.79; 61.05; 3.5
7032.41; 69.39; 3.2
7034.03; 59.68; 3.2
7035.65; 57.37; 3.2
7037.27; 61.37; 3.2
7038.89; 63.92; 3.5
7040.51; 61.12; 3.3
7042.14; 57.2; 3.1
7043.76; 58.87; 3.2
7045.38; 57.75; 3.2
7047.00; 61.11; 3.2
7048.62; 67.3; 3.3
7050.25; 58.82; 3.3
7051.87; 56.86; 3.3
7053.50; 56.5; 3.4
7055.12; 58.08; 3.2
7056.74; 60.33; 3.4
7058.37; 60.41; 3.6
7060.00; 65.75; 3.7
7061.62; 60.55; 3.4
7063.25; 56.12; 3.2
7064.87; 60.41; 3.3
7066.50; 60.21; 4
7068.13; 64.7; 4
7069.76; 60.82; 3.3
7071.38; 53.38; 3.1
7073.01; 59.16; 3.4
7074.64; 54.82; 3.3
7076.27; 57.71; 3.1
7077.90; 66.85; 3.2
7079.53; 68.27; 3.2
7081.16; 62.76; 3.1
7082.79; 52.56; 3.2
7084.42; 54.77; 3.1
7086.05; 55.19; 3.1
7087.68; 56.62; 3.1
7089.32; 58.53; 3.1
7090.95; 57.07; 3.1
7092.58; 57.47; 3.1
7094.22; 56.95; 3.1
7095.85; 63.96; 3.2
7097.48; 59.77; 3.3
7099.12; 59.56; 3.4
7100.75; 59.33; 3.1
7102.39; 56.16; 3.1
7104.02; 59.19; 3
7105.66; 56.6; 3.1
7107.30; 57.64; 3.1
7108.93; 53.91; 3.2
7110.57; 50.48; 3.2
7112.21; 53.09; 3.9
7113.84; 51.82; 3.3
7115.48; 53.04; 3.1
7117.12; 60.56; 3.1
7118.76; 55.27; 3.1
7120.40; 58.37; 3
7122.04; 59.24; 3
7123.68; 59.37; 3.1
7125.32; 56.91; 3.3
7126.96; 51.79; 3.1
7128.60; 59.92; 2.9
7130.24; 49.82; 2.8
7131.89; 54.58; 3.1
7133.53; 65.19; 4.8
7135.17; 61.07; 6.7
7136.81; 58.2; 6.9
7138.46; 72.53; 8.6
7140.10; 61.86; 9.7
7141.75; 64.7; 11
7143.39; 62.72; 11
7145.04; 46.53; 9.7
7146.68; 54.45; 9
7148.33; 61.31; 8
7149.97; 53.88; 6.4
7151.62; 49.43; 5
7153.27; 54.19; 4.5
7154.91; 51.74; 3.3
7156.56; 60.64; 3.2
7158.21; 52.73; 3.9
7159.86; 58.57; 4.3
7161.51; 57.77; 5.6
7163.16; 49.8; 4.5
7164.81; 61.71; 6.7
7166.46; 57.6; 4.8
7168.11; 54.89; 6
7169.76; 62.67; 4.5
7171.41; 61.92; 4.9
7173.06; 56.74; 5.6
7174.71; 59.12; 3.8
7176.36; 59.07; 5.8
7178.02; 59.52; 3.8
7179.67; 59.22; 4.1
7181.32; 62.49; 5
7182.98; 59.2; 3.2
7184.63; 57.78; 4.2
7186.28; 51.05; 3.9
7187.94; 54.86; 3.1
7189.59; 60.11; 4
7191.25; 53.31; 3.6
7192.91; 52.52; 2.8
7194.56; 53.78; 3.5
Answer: 56.3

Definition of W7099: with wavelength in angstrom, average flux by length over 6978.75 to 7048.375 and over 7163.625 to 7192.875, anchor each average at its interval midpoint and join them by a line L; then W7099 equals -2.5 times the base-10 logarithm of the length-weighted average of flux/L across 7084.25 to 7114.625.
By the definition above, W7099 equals 0.05 mag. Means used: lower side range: 60.5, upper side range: 58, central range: 56.8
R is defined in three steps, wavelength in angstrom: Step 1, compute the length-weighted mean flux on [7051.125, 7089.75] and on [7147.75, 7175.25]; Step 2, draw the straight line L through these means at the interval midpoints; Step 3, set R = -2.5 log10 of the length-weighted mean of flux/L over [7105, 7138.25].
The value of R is 0.02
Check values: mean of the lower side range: 59.2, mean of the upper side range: 56.7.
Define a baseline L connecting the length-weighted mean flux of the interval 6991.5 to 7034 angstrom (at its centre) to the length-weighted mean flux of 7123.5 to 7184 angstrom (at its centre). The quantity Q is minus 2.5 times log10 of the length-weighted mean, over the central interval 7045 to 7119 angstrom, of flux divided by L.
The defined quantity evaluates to 0.01 mag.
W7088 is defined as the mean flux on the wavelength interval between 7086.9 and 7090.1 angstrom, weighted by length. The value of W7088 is 57.4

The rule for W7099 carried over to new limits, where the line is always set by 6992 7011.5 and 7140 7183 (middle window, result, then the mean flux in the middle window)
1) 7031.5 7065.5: -0.04 mag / 60.4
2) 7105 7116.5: 0.08 mag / 53.9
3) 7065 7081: -0.05 mag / 60.7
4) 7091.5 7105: -0.02 mag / 59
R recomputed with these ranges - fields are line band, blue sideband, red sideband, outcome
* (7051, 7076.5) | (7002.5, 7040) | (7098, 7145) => 0.01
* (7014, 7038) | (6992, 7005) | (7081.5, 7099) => -0.07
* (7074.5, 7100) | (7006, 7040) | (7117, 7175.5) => 0.01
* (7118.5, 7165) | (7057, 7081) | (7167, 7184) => 0.05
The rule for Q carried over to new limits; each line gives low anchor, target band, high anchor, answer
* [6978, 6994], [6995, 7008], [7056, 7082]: 0.037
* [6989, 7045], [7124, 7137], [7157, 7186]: 0.029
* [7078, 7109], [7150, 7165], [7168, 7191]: 0.071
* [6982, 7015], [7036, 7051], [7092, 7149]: -0.031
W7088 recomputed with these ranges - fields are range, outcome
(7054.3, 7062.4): 61.1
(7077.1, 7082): 65.9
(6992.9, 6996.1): 60.1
